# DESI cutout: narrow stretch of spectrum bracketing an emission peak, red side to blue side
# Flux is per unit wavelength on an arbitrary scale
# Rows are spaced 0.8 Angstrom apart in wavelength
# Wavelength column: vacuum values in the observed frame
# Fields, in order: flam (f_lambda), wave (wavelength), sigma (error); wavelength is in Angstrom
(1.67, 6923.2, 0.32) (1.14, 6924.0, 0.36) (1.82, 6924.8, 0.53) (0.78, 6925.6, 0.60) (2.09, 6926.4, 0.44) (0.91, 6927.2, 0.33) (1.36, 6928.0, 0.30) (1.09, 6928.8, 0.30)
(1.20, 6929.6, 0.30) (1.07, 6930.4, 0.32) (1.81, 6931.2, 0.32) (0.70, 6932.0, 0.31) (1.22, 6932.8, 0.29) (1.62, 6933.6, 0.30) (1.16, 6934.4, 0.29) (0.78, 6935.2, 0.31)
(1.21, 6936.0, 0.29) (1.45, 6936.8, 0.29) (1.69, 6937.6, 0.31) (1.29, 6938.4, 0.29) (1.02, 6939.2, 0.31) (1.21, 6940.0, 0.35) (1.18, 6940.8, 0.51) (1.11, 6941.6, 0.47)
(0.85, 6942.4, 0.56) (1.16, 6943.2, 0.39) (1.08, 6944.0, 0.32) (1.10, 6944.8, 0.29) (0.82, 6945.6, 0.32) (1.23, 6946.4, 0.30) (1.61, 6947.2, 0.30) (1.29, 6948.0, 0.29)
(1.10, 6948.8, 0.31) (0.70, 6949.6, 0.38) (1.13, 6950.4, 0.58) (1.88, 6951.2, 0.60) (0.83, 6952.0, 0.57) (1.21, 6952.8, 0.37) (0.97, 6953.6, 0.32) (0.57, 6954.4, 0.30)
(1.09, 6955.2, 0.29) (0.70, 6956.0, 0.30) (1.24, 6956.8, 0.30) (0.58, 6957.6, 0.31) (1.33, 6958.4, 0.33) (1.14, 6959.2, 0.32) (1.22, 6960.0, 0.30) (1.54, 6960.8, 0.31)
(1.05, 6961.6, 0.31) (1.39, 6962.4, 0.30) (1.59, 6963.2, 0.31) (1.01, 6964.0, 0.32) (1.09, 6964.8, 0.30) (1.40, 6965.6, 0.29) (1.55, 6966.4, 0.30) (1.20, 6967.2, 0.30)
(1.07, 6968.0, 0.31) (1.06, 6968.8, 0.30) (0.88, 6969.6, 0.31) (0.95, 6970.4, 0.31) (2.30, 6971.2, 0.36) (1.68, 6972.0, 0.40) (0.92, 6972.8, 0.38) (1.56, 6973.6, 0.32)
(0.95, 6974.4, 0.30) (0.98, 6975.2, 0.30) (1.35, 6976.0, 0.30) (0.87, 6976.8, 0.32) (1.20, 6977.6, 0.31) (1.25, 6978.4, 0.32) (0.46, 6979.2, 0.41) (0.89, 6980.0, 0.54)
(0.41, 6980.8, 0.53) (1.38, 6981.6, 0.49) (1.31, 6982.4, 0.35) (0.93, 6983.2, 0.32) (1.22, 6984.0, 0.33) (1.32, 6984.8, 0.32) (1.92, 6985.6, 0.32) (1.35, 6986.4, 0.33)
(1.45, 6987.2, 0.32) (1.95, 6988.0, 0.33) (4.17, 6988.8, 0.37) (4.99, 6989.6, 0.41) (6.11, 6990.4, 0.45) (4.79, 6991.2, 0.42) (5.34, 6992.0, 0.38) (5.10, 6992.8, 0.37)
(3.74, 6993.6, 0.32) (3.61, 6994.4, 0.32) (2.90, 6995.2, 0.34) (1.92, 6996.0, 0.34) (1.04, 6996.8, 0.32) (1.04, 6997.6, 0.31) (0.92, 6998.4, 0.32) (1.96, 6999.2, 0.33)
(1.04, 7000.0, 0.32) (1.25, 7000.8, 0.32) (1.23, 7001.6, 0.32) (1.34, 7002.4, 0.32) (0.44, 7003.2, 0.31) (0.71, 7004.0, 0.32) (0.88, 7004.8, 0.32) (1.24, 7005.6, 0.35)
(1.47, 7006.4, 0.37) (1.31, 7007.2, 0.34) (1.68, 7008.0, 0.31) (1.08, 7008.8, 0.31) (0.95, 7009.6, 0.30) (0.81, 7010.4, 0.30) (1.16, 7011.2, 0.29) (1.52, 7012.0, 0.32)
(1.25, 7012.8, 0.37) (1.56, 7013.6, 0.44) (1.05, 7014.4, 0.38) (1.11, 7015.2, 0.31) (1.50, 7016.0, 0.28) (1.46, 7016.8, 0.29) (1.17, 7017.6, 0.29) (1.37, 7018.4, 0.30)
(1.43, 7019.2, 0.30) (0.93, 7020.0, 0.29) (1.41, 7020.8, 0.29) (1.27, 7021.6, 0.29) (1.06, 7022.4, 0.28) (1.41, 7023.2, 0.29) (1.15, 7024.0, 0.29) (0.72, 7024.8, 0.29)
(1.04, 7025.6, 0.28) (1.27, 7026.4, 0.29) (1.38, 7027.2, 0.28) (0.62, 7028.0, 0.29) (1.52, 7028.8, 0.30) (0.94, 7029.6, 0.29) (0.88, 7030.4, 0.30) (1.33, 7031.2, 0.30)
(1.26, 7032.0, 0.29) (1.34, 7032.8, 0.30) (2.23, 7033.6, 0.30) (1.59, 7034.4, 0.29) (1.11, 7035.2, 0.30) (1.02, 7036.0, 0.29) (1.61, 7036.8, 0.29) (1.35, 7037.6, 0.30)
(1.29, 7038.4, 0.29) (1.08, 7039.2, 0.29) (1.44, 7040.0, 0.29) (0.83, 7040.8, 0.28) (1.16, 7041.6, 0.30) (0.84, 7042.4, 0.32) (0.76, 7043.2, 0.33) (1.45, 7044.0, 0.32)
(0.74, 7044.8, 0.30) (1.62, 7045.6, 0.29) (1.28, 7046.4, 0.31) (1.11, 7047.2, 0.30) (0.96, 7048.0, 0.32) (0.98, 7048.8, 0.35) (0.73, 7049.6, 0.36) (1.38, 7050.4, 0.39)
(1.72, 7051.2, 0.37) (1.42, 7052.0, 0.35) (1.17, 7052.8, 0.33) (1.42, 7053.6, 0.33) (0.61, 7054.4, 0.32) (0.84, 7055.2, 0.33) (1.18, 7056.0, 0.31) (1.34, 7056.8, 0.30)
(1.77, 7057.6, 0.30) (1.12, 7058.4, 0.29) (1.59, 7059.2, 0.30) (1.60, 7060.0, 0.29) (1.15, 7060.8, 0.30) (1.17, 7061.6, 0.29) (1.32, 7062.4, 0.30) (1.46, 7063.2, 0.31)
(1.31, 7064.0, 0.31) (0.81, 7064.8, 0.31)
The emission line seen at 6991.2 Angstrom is H-beta 4861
